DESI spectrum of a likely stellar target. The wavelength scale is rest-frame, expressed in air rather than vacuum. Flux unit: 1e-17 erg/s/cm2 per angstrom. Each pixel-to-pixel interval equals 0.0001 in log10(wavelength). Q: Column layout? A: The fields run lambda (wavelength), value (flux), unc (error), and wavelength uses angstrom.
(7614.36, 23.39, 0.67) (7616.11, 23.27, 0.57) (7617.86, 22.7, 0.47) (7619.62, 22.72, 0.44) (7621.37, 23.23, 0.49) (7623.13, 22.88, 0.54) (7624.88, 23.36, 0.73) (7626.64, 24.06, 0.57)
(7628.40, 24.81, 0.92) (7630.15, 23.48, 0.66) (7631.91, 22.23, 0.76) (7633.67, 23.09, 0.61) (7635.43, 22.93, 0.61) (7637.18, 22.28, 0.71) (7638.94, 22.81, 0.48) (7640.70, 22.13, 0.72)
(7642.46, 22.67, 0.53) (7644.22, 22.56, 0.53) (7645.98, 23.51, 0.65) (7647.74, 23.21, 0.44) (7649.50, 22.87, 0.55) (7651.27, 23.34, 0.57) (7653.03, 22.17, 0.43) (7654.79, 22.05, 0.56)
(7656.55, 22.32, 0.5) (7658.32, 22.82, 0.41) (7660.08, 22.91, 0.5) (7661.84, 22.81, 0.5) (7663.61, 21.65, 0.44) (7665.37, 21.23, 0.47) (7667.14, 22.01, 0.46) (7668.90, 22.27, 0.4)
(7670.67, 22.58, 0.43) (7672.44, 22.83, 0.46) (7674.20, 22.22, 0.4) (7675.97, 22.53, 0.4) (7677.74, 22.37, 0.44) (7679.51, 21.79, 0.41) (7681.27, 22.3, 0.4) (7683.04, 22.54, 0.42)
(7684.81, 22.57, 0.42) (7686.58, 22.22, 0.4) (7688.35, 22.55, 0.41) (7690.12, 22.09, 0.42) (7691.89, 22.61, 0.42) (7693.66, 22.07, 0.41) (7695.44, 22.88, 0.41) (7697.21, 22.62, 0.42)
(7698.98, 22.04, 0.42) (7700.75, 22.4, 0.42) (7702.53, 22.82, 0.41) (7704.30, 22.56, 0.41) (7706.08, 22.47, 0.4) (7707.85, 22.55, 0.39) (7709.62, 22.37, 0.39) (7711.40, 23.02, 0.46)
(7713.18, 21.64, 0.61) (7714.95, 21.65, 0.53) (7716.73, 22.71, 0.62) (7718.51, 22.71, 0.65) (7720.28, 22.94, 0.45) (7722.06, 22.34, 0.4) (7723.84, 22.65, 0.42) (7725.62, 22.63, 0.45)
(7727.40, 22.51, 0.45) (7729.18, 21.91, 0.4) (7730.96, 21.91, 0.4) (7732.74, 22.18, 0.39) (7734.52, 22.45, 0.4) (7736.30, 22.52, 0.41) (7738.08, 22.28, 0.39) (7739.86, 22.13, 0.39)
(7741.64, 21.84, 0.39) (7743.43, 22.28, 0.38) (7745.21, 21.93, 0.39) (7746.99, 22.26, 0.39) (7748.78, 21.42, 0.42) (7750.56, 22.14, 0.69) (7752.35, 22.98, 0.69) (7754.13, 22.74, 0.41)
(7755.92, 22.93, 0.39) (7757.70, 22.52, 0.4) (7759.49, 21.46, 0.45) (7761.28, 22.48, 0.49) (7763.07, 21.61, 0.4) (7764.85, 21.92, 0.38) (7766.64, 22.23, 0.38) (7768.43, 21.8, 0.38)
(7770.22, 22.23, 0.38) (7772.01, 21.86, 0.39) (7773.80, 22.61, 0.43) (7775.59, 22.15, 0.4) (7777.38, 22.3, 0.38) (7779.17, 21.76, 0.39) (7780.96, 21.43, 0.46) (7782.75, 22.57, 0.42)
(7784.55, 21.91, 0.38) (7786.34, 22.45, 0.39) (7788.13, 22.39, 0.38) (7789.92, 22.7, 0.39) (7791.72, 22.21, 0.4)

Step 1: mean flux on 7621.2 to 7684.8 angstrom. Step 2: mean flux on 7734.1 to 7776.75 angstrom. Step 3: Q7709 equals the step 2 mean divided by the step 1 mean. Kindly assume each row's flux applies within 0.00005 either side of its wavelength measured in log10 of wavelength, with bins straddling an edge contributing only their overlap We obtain 0.98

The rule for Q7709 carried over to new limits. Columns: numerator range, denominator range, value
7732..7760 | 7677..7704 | 0.99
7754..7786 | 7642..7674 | 0.98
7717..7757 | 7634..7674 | 0.99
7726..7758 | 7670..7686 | 0.99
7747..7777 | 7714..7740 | 0.99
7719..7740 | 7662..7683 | 1.01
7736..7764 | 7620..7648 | 0.96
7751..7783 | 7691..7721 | 0.99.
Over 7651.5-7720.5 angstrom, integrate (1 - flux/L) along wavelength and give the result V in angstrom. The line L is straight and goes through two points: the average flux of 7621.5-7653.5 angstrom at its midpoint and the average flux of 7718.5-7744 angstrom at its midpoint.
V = 0.9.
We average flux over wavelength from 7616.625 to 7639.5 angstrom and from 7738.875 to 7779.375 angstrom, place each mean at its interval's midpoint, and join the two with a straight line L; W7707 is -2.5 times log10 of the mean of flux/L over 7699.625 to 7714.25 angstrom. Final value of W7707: 0.00 mag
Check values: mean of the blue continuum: 23.1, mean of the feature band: 22.5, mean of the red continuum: 22.2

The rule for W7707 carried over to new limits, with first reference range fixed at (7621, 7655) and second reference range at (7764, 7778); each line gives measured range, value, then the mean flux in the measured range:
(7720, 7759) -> 0.00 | 22.3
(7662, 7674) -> 0.03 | 22.1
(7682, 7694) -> 0.01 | 22.4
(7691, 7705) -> 0.01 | 22.5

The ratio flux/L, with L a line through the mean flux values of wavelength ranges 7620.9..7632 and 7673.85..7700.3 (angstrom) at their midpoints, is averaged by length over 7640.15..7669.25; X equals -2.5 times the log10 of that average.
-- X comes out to 0.02 mag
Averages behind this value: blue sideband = 23.5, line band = 22.5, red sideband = 22.4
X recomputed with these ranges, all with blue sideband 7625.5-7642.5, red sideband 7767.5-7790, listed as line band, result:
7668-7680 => 0.021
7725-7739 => 0.007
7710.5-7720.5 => 0.007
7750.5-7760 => -0.011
